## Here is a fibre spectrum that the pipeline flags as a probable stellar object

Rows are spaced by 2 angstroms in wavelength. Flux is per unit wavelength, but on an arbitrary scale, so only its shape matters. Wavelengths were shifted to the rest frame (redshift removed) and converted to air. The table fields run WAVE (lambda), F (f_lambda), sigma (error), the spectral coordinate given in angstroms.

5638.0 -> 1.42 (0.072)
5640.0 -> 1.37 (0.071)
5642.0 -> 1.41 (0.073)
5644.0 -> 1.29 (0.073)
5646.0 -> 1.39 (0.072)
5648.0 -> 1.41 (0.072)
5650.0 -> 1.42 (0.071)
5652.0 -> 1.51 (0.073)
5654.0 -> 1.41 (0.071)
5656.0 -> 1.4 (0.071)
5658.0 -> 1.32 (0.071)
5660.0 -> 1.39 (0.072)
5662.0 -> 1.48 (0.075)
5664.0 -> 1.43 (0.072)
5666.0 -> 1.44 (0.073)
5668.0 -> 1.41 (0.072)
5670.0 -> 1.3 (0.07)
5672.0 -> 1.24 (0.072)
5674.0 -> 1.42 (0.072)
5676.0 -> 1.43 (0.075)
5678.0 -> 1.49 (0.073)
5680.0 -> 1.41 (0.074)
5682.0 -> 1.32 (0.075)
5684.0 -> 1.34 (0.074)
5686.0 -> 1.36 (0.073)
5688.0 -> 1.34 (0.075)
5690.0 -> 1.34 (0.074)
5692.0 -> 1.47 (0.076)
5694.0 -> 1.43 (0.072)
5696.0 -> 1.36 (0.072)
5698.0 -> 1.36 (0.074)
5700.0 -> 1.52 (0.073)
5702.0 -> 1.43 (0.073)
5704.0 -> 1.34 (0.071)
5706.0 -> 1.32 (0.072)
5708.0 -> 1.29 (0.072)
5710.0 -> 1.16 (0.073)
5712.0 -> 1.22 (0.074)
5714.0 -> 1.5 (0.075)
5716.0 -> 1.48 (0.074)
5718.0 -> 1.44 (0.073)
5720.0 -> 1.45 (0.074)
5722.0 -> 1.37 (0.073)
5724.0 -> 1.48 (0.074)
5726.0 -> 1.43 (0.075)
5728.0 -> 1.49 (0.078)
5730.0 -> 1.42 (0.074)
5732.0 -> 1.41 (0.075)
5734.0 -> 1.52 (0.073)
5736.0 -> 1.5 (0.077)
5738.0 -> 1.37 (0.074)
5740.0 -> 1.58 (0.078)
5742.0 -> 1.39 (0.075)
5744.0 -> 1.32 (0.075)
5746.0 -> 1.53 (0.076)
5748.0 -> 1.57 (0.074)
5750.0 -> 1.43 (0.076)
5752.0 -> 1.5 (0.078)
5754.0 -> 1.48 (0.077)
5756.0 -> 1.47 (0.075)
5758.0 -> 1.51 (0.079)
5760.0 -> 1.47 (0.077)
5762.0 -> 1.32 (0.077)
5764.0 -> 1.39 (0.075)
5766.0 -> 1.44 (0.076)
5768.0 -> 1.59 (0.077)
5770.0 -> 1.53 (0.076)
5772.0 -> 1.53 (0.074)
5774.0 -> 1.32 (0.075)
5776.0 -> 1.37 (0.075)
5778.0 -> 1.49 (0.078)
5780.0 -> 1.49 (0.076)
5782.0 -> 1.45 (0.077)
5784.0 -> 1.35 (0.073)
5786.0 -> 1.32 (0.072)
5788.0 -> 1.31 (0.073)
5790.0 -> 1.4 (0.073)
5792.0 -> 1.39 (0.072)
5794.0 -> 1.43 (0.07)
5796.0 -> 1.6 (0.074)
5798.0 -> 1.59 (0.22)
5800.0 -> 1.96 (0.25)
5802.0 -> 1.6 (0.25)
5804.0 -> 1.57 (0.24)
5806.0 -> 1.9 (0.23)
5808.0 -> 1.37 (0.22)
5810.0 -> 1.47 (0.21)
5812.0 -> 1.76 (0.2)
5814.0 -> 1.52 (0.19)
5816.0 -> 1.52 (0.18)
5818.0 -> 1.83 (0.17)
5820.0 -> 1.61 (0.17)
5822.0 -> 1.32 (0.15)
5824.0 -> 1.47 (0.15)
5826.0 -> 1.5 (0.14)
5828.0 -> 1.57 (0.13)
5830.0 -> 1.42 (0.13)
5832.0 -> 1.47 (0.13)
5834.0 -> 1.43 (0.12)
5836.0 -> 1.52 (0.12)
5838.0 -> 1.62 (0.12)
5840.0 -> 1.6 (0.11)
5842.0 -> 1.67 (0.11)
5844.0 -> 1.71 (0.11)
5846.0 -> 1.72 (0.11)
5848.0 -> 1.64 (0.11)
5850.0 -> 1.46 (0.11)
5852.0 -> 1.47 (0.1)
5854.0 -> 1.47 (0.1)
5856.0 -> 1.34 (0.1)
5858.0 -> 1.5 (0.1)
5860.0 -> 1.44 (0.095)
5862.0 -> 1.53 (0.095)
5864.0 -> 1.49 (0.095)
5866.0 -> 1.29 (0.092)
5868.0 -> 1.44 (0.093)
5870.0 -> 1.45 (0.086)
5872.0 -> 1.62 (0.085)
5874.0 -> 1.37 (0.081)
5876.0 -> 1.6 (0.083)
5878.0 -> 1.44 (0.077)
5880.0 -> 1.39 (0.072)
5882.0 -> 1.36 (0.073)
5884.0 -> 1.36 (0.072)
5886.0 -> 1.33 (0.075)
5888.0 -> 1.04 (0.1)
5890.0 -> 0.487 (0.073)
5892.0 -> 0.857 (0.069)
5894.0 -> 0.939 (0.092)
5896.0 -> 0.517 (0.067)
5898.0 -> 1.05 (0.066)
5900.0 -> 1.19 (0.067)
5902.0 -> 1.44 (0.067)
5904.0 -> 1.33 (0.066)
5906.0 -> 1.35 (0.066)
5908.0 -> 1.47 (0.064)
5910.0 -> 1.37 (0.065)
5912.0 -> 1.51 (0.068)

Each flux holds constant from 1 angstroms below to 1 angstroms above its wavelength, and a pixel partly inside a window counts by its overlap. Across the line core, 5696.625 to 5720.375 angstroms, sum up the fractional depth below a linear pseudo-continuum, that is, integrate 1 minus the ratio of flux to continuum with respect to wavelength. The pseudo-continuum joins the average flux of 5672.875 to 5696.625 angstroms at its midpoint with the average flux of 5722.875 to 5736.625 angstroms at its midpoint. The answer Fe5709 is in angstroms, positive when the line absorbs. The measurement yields 0.92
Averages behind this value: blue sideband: 1.39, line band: 1.37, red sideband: 1.46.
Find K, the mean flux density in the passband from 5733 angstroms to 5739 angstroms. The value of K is 1.46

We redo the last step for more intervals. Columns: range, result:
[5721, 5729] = 1.44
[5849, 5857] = 1.44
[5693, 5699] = 1.38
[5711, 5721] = 1.42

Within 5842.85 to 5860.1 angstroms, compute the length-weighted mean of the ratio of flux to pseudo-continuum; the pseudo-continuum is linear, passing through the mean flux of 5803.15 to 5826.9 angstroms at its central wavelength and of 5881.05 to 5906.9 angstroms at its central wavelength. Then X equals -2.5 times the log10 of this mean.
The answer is -0.14 mag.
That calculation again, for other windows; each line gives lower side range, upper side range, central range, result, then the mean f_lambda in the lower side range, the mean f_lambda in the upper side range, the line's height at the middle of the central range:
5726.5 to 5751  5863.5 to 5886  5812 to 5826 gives -0.083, 1.46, 1.43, 1.44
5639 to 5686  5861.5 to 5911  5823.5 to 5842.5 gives -0.177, 1.39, 1.27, 1.3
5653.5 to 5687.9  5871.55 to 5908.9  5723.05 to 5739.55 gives -0.092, 1.39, 1.21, 1.34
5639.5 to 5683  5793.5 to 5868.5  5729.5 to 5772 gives 0.008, 1.4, 1.55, 1.48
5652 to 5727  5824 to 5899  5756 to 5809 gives -0.077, 1.39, 1.38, 1.39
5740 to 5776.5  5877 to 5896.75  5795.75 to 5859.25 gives -0.243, 1.46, 1.08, 1.25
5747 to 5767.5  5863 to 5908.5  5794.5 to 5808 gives -0.199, 1.46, 1.25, 1.39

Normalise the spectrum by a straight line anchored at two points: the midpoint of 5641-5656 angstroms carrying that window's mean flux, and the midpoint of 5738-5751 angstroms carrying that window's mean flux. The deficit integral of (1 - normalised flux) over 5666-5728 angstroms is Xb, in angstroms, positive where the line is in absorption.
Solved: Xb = 2.15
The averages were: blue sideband 1.41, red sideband 1.46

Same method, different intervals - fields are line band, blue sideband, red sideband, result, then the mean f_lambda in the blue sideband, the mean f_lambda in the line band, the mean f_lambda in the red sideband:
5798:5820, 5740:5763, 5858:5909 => -4.2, 1.46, 1.65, 1.28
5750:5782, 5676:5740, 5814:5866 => 0.0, 1.4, 1.46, 1.53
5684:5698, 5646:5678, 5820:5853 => 0.5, 1.4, 1.38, 1.54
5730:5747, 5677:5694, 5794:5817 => 0.4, 1.39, 1.45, 1.62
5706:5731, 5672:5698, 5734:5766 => 0.6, 1.39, 1.39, 1.46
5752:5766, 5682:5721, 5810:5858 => 0.0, 1.37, 1.44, 1.55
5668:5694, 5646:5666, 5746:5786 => 0.9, 1.42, 1.38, 1.46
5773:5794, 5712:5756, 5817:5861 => 1.4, 1.45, 1.39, 1.54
